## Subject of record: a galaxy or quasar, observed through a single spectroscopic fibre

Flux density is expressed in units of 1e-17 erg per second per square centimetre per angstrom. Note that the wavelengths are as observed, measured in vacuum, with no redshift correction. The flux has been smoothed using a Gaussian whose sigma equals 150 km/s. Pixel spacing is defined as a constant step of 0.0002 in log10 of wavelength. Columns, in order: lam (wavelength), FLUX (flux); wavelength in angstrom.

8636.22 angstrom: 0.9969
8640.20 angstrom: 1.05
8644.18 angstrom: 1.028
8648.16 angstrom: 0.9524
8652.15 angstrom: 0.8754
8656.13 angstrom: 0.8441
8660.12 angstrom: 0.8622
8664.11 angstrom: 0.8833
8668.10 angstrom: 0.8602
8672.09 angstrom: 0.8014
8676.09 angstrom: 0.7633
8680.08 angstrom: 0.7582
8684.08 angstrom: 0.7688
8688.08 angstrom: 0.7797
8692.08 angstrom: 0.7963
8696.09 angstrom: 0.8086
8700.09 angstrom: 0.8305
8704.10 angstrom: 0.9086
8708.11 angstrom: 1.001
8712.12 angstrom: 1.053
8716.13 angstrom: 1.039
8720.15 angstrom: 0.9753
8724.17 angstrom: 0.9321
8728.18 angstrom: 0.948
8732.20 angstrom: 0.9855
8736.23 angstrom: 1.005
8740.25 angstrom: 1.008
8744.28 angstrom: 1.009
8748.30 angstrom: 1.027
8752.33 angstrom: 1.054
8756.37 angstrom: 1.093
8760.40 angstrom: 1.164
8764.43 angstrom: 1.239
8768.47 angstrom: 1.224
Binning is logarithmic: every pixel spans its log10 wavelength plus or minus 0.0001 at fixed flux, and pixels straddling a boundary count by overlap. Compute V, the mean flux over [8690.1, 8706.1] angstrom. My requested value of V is 0.836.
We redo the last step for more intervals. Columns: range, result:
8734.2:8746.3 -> 1.01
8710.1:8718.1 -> 1.05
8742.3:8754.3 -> 1.03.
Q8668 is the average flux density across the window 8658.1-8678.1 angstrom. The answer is 0.834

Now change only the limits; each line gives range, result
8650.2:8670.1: 0.865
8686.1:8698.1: 0.795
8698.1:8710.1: 0.913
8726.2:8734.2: 0.967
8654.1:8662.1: 0.854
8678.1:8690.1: 0.769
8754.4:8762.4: 1.13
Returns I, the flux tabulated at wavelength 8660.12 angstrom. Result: 0.8622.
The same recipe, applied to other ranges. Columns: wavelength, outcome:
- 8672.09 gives 0.8014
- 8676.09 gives 0.7633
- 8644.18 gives 1.028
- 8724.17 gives 0.9321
